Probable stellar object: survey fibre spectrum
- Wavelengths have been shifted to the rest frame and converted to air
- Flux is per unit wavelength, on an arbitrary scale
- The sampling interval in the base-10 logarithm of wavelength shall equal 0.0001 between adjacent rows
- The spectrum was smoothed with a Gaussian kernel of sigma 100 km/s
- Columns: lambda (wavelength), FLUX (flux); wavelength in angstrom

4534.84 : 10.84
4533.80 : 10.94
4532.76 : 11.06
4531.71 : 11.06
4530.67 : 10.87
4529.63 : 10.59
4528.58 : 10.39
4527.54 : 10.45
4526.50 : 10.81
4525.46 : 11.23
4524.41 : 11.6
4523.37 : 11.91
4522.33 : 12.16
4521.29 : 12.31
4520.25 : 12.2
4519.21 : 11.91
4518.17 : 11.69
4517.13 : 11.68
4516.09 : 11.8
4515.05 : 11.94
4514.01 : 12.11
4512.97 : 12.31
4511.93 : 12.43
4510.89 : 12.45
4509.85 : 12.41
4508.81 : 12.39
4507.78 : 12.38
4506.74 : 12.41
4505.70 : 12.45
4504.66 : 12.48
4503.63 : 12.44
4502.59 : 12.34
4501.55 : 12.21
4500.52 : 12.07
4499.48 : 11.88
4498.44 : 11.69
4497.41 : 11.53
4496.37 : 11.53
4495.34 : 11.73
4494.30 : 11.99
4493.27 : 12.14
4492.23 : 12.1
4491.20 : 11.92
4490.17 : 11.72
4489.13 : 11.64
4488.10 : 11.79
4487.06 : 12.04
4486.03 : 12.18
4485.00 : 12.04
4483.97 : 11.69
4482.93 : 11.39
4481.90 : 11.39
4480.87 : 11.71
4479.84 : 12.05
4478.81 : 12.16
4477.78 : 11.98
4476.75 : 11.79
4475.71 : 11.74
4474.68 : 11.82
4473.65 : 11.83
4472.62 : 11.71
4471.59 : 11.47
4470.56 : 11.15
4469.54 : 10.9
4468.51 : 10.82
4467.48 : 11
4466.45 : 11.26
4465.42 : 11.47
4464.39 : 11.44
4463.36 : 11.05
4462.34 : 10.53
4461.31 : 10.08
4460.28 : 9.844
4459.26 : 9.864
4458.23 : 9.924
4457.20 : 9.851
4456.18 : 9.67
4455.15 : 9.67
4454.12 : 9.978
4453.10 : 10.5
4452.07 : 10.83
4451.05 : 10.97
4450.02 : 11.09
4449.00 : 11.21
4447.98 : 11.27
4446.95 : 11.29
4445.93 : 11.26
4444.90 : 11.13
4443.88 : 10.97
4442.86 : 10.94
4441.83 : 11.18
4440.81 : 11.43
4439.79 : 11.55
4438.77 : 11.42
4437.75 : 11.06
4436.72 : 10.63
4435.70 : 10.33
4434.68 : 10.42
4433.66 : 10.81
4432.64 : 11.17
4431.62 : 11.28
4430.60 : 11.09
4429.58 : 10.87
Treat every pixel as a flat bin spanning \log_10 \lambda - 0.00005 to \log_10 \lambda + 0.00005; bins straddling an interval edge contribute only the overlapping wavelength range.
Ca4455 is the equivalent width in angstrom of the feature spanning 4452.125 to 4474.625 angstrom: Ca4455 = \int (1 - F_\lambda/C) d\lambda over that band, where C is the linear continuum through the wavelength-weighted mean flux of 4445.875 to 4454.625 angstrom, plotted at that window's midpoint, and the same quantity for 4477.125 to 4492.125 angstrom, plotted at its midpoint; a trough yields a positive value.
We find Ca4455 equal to 1.2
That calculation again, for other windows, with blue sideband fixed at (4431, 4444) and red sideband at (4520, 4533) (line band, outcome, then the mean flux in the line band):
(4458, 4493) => -0.9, 11.4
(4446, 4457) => 0.4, 10.7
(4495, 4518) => -1.9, 12.1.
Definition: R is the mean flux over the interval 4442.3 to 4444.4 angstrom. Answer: 11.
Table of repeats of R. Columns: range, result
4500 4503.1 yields 12.2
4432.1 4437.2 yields 10.7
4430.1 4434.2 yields 11.1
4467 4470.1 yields 10.9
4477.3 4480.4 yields 12.1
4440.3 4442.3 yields 11.3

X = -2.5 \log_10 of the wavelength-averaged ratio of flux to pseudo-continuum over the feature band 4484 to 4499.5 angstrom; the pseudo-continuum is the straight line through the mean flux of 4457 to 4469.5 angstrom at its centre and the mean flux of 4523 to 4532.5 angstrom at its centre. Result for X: -0.104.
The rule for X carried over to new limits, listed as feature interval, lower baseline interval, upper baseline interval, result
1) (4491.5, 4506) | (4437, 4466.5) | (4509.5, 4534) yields -0.066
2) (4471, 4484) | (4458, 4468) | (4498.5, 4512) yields -0.049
